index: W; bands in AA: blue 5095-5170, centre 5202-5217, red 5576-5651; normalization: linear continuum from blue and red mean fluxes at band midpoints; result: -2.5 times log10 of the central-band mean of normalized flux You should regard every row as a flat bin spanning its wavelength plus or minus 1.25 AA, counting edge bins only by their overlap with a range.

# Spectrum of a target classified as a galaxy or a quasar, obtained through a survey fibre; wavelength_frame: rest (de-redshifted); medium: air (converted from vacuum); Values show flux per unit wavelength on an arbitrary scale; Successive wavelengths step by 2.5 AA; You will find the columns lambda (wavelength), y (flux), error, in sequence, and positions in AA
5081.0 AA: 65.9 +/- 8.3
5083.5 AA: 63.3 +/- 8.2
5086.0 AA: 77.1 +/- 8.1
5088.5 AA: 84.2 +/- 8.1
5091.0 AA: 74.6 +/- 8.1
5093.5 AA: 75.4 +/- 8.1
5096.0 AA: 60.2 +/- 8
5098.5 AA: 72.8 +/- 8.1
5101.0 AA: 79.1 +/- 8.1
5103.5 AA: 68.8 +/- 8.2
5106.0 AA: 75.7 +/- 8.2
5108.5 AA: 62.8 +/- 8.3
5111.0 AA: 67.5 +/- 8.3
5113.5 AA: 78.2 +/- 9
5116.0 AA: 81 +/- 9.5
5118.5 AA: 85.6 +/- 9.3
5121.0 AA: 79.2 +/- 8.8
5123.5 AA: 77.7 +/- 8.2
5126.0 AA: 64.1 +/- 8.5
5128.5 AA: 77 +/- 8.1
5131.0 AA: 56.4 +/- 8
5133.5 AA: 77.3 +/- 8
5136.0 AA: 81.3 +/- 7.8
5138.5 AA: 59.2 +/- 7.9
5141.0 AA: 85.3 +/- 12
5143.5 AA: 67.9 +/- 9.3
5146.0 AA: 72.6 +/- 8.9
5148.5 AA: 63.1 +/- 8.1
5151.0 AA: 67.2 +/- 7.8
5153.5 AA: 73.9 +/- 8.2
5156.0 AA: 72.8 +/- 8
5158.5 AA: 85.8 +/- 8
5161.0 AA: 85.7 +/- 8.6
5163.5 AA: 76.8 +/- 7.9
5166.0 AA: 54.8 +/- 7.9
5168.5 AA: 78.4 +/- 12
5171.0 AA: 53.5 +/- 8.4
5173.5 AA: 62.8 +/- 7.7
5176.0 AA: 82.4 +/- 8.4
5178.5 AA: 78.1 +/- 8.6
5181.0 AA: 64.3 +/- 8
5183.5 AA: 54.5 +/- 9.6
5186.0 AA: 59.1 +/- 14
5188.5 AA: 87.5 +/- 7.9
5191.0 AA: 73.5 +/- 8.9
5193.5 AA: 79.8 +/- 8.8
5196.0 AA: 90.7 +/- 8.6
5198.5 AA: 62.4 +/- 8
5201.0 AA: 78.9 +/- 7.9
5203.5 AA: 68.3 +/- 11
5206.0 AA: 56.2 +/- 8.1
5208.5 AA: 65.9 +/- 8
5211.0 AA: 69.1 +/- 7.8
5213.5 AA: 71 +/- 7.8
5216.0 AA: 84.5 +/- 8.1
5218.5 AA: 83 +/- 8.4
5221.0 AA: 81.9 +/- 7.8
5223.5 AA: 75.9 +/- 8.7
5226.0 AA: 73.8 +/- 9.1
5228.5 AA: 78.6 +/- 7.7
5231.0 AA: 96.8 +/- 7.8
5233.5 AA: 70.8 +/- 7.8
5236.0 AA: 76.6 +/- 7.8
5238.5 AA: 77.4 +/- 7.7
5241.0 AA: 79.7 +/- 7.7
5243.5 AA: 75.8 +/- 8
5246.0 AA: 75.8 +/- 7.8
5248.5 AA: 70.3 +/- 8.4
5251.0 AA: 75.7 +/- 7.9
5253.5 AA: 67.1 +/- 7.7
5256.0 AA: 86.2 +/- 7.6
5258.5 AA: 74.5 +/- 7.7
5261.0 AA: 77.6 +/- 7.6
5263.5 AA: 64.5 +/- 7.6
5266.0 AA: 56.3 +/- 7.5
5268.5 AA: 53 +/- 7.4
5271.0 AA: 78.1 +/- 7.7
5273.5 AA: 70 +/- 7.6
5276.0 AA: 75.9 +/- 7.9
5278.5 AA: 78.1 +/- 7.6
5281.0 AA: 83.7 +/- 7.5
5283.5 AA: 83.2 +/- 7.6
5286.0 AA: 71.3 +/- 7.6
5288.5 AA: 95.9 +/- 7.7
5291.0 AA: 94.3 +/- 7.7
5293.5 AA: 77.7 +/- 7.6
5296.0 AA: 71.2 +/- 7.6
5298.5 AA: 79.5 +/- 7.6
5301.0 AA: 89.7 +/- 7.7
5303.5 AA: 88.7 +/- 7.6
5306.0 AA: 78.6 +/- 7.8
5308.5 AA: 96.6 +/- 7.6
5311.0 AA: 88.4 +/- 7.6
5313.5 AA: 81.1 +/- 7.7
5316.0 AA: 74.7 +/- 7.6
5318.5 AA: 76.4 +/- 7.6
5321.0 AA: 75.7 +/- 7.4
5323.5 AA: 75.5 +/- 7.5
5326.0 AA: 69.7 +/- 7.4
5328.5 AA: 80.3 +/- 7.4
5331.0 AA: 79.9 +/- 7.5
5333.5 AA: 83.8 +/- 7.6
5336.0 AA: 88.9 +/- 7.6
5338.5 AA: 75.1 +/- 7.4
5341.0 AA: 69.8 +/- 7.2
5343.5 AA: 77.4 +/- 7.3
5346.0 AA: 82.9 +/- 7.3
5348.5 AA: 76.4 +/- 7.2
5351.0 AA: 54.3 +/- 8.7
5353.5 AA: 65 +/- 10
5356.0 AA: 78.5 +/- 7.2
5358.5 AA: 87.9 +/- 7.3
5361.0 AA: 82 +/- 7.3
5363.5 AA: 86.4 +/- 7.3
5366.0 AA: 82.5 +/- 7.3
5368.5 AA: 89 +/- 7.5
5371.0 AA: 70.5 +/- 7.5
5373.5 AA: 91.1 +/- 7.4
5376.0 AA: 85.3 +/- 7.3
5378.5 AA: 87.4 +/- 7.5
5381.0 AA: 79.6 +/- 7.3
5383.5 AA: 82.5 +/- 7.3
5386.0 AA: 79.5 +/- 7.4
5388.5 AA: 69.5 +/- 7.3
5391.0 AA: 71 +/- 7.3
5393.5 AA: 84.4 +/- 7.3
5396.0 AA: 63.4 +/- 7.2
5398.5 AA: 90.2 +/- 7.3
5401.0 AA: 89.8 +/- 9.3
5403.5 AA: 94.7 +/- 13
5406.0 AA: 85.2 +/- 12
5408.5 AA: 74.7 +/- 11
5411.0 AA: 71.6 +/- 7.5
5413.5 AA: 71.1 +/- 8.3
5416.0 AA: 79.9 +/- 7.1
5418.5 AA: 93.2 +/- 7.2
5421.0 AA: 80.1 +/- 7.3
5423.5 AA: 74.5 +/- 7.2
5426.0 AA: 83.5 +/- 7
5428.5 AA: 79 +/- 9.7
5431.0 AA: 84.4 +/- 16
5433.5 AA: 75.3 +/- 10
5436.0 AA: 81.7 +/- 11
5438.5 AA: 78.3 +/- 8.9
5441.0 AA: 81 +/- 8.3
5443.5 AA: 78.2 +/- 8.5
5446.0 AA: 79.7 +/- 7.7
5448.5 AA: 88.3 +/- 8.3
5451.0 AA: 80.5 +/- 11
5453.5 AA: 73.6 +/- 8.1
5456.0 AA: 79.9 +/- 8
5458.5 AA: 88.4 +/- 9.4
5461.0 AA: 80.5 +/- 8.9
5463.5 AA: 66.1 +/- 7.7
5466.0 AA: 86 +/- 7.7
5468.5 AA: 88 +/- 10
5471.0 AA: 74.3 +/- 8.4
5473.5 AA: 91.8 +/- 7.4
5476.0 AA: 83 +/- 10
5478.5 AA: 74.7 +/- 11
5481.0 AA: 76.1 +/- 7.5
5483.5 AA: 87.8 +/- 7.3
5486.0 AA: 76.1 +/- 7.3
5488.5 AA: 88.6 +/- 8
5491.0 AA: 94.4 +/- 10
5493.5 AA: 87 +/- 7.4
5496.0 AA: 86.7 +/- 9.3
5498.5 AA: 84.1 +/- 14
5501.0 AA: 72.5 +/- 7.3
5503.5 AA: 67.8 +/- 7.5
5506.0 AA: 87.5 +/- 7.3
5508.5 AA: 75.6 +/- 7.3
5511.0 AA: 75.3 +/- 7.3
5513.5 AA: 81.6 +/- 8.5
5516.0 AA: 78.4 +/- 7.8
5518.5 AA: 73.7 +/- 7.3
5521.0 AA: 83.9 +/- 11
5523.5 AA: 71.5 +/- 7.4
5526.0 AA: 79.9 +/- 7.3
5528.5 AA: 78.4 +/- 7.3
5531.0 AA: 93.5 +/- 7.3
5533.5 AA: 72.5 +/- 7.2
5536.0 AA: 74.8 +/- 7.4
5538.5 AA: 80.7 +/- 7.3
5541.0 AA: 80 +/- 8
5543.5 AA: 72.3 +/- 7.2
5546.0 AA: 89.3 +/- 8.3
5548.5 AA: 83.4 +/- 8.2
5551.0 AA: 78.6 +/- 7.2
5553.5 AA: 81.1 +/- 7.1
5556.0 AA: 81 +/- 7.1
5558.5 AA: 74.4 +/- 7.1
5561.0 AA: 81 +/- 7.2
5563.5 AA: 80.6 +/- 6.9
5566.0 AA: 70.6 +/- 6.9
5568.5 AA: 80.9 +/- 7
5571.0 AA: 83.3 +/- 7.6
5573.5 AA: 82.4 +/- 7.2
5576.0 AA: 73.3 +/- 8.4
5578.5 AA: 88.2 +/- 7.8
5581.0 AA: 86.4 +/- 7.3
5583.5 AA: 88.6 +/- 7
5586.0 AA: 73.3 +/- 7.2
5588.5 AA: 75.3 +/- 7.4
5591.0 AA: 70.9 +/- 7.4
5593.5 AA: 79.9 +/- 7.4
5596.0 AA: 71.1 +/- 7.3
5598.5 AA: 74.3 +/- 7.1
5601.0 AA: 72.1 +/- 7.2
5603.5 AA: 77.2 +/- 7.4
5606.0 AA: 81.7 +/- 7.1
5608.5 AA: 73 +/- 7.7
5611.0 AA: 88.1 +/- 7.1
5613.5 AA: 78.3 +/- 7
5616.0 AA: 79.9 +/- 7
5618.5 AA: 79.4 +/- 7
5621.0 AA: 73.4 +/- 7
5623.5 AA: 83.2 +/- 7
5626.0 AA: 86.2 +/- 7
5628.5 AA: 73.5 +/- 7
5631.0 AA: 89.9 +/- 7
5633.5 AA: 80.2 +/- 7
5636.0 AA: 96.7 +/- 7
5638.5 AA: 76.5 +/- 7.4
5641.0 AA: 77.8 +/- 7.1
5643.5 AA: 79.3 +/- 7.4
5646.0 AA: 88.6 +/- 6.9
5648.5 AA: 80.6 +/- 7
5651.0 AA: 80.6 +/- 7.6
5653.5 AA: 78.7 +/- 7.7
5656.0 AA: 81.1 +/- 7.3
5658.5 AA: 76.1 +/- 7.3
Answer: 0.08 mag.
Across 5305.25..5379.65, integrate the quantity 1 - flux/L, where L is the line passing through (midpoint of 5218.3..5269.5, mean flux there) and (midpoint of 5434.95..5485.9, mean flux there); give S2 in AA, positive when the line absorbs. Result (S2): -2.11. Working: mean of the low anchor 74.8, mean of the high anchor 80.8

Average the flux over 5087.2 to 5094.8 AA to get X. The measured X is 77.9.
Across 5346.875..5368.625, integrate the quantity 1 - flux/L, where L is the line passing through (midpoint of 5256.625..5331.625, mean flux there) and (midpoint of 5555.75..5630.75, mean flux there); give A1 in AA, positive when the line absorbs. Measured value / 0.2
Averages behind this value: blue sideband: 78.1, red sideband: 78.8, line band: 77.5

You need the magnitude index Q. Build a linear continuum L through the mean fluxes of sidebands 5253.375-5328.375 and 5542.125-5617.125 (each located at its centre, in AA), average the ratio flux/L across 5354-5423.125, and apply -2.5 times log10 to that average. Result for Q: -0.04 mag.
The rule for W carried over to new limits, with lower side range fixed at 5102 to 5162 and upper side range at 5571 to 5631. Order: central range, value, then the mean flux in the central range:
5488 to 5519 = -0.04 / 81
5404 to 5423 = -0.04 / 79.8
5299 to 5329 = -0.08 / 81.3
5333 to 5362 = -0.01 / 76.6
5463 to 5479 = -0.05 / 81.5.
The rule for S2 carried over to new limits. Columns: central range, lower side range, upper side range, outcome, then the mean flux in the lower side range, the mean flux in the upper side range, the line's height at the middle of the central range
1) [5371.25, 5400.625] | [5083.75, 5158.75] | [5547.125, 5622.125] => -1.52 AA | 73.2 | 78.7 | 76.4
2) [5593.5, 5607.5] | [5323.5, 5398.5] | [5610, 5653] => 0.99 AA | 78.6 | 81.8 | 81.4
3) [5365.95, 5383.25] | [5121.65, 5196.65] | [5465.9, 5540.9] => -1.37 AA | 72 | 80.8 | 77.5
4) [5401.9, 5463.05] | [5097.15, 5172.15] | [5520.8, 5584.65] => -1.91 AA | 72.7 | 80.3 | 78.1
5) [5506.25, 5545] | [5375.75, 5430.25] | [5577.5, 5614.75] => 0.36 AA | 80.4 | 78.5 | 79.2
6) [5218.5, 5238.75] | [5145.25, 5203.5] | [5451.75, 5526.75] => -1.60 AA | 72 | 80.5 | 73.5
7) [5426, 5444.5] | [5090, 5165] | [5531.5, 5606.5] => -0.68 AA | 73.4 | 78.8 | 77.1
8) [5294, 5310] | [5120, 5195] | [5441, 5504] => -1.59 AA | 71.8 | 81.5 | 76.2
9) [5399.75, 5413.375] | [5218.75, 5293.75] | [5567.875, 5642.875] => -0.73 AA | 76.6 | 79.8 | 78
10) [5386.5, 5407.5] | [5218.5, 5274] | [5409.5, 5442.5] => -0.59 AA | 74.6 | 79.5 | 78.7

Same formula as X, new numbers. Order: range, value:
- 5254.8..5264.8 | 75.6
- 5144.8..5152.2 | 67.6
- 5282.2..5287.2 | 77.4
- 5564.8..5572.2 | 78.3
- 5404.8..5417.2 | 76.5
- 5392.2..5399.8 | 79.3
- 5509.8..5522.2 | 78.6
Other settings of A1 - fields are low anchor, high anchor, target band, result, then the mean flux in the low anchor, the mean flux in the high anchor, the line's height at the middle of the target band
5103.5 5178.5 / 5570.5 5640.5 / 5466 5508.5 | -2.42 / 72.6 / 79.8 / 78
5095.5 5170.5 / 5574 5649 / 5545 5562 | -0.45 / 72.9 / 79.9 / 79.1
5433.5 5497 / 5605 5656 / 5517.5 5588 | 1.44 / 81.9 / 81.3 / 81.6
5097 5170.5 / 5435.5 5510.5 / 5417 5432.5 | -0.43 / 73.1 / 81.2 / 80.1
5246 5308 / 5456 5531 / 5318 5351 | 0.43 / 76.9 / 80.9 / 78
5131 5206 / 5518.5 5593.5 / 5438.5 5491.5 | -2.56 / 71.8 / 79.6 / 77.7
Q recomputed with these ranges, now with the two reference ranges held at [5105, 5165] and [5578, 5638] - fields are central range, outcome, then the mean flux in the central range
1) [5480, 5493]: -0.087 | 84.9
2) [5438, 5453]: -0.040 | 80.8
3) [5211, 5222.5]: -0.056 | 78.8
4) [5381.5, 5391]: 0.007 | 76.5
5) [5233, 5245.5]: -0.017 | 76.4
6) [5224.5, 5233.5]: -0.085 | 81.2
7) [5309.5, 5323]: -0.045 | 79.4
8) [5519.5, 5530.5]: -0.007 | 79.3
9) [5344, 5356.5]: 0.077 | 71.4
